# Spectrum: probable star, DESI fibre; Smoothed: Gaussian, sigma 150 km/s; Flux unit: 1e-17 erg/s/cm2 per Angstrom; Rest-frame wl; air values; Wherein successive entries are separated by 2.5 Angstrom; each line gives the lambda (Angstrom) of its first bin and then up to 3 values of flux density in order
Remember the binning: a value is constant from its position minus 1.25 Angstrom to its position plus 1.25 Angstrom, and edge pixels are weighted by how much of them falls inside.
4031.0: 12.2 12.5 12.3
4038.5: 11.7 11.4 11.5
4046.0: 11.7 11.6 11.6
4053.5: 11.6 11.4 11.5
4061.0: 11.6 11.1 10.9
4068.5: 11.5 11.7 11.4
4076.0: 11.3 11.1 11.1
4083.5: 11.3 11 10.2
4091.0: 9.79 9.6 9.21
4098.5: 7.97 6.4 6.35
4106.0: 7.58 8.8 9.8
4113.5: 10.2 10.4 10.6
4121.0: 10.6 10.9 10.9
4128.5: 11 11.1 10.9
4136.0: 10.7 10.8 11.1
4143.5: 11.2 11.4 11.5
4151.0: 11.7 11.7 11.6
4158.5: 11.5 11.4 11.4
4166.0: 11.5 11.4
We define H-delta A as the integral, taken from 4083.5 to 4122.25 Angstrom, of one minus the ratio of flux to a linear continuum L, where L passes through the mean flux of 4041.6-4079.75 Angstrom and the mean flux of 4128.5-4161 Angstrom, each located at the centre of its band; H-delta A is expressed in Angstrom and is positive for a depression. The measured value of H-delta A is 6.99 Angstrom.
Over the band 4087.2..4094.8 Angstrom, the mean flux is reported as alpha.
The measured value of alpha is 9.87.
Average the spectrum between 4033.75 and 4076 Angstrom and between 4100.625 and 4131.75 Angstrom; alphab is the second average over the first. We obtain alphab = 0.84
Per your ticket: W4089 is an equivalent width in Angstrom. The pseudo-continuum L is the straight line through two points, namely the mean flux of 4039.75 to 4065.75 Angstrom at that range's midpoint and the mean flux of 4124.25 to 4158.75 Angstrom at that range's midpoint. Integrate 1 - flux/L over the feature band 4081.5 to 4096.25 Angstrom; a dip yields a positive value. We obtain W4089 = 1.4 Angstrom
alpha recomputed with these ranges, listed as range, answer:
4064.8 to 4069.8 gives 11.2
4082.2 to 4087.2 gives 11.2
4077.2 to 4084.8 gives 11.2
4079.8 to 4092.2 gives 10.7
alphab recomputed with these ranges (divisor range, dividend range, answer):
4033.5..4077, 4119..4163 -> 0.97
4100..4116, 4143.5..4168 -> 1.37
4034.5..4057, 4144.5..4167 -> 0.99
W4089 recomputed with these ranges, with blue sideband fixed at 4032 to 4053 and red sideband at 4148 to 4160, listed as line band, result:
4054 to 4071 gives 0.6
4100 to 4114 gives 4.3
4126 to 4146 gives 1.1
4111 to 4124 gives 1.4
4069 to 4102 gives 4.2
